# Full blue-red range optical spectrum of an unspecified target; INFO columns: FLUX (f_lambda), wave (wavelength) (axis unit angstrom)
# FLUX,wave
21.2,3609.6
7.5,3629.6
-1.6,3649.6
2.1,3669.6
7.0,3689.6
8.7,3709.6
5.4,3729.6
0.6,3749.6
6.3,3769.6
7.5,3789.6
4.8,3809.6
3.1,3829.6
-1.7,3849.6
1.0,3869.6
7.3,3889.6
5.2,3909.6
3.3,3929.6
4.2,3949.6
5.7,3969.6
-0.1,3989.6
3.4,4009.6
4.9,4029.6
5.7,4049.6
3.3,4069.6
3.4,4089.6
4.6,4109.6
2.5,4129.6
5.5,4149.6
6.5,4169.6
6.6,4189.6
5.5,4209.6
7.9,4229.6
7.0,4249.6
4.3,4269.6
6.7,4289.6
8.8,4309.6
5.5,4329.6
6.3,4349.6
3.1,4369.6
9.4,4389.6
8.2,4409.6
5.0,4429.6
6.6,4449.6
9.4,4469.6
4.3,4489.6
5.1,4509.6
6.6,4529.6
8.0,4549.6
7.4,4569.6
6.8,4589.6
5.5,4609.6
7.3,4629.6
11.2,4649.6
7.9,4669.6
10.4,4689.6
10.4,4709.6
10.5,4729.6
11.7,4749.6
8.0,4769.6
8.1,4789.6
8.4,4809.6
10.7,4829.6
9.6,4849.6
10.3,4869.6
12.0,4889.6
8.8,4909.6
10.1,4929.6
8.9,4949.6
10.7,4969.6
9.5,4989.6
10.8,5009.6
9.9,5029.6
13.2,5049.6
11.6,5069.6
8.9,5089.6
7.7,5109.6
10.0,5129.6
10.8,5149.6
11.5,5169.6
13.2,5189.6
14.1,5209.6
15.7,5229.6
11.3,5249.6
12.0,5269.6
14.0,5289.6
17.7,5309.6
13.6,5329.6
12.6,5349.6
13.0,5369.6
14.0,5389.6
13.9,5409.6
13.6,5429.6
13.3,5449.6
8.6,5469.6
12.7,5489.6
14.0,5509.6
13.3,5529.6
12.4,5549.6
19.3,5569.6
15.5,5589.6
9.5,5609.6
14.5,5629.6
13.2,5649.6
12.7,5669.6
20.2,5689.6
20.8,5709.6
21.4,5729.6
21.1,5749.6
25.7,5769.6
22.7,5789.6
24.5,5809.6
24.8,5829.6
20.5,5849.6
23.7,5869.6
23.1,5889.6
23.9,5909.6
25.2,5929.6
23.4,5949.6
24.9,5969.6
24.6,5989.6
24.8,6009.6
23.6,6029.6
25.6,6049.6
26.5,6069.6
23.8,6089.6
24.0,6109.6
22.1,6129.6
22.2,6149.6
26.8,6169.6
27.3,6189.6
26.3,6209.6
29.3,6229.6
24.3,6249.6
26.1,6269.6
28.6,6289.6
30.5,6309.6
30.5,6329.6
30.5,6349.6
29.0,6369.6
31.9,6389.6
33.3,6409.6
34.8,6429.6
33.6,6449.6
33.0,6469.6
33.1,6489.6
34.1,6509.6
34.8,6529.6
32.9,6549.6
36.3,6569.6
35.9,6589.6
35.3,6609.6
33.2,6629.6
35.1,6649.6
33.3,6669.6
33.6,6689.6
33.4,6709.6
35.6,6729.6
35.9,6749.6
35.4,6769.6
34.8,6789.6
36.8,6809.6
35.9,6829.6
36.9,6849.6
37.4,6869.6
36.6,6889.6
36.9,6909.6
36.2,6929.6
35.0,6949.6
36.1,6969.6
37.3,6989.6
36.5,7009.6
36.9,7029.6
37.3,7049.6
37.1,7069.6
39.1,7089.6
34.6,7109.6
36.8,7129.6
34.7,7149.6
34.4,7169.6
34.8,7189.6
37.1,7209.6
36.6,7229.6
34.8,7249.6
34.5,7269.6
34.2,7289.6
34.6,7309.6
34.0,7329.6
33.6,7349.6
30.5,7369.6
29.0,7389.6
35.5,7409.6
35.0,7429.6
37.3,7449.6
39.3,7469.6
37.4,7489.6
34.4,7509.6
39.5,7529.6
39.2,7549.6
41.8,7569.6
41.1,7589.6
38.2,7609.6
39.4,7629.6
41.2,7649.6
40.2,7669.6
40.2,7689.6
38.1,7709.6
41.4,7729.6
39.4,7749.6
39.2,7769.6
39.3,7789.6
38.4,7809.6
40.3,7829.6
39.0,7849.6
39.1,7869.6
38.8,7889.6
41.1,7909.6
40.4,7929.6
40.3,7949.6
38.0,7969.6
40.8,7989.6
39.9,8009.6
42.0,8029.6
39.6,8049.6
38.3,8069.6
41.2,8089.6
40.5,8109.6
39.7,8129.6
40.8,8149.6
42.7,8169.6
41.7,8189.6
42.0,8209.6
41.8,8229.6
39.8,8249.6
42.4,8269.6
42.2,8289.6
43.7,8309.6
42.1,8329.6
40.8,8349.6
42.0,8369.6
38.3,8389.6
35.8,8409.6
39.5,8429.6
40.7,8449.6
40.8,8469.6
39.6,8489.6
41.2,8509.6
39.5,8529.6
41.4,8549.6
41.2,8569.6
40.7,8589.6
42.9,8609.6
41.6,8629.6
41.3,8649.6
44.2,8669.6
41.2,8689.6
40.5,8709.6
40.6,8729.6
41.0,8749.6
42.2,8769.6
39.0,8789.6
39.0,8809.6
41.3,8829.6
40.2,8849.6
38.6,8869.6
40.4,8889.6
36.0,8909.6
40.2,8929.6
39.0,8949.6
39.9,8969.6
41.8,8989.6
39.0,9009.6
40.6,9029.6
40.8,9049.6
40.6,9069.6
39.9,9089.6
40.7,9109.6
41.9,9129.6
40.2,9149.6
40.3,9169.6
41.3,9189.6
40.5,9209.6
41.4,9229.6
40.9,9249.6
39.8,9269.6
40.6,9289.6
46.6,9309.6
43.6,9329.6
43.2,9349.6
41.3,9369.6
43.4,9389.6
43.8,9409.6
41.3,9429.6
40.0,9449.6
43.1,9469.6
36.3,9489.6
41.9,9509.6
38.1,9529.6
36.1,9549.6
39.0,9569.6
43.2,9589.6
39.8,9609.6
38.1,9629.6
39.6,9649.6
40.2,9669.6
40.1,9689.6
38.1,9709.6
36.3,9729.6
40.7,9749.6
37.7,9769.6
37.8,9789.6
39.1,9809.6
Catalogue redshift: 0.426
